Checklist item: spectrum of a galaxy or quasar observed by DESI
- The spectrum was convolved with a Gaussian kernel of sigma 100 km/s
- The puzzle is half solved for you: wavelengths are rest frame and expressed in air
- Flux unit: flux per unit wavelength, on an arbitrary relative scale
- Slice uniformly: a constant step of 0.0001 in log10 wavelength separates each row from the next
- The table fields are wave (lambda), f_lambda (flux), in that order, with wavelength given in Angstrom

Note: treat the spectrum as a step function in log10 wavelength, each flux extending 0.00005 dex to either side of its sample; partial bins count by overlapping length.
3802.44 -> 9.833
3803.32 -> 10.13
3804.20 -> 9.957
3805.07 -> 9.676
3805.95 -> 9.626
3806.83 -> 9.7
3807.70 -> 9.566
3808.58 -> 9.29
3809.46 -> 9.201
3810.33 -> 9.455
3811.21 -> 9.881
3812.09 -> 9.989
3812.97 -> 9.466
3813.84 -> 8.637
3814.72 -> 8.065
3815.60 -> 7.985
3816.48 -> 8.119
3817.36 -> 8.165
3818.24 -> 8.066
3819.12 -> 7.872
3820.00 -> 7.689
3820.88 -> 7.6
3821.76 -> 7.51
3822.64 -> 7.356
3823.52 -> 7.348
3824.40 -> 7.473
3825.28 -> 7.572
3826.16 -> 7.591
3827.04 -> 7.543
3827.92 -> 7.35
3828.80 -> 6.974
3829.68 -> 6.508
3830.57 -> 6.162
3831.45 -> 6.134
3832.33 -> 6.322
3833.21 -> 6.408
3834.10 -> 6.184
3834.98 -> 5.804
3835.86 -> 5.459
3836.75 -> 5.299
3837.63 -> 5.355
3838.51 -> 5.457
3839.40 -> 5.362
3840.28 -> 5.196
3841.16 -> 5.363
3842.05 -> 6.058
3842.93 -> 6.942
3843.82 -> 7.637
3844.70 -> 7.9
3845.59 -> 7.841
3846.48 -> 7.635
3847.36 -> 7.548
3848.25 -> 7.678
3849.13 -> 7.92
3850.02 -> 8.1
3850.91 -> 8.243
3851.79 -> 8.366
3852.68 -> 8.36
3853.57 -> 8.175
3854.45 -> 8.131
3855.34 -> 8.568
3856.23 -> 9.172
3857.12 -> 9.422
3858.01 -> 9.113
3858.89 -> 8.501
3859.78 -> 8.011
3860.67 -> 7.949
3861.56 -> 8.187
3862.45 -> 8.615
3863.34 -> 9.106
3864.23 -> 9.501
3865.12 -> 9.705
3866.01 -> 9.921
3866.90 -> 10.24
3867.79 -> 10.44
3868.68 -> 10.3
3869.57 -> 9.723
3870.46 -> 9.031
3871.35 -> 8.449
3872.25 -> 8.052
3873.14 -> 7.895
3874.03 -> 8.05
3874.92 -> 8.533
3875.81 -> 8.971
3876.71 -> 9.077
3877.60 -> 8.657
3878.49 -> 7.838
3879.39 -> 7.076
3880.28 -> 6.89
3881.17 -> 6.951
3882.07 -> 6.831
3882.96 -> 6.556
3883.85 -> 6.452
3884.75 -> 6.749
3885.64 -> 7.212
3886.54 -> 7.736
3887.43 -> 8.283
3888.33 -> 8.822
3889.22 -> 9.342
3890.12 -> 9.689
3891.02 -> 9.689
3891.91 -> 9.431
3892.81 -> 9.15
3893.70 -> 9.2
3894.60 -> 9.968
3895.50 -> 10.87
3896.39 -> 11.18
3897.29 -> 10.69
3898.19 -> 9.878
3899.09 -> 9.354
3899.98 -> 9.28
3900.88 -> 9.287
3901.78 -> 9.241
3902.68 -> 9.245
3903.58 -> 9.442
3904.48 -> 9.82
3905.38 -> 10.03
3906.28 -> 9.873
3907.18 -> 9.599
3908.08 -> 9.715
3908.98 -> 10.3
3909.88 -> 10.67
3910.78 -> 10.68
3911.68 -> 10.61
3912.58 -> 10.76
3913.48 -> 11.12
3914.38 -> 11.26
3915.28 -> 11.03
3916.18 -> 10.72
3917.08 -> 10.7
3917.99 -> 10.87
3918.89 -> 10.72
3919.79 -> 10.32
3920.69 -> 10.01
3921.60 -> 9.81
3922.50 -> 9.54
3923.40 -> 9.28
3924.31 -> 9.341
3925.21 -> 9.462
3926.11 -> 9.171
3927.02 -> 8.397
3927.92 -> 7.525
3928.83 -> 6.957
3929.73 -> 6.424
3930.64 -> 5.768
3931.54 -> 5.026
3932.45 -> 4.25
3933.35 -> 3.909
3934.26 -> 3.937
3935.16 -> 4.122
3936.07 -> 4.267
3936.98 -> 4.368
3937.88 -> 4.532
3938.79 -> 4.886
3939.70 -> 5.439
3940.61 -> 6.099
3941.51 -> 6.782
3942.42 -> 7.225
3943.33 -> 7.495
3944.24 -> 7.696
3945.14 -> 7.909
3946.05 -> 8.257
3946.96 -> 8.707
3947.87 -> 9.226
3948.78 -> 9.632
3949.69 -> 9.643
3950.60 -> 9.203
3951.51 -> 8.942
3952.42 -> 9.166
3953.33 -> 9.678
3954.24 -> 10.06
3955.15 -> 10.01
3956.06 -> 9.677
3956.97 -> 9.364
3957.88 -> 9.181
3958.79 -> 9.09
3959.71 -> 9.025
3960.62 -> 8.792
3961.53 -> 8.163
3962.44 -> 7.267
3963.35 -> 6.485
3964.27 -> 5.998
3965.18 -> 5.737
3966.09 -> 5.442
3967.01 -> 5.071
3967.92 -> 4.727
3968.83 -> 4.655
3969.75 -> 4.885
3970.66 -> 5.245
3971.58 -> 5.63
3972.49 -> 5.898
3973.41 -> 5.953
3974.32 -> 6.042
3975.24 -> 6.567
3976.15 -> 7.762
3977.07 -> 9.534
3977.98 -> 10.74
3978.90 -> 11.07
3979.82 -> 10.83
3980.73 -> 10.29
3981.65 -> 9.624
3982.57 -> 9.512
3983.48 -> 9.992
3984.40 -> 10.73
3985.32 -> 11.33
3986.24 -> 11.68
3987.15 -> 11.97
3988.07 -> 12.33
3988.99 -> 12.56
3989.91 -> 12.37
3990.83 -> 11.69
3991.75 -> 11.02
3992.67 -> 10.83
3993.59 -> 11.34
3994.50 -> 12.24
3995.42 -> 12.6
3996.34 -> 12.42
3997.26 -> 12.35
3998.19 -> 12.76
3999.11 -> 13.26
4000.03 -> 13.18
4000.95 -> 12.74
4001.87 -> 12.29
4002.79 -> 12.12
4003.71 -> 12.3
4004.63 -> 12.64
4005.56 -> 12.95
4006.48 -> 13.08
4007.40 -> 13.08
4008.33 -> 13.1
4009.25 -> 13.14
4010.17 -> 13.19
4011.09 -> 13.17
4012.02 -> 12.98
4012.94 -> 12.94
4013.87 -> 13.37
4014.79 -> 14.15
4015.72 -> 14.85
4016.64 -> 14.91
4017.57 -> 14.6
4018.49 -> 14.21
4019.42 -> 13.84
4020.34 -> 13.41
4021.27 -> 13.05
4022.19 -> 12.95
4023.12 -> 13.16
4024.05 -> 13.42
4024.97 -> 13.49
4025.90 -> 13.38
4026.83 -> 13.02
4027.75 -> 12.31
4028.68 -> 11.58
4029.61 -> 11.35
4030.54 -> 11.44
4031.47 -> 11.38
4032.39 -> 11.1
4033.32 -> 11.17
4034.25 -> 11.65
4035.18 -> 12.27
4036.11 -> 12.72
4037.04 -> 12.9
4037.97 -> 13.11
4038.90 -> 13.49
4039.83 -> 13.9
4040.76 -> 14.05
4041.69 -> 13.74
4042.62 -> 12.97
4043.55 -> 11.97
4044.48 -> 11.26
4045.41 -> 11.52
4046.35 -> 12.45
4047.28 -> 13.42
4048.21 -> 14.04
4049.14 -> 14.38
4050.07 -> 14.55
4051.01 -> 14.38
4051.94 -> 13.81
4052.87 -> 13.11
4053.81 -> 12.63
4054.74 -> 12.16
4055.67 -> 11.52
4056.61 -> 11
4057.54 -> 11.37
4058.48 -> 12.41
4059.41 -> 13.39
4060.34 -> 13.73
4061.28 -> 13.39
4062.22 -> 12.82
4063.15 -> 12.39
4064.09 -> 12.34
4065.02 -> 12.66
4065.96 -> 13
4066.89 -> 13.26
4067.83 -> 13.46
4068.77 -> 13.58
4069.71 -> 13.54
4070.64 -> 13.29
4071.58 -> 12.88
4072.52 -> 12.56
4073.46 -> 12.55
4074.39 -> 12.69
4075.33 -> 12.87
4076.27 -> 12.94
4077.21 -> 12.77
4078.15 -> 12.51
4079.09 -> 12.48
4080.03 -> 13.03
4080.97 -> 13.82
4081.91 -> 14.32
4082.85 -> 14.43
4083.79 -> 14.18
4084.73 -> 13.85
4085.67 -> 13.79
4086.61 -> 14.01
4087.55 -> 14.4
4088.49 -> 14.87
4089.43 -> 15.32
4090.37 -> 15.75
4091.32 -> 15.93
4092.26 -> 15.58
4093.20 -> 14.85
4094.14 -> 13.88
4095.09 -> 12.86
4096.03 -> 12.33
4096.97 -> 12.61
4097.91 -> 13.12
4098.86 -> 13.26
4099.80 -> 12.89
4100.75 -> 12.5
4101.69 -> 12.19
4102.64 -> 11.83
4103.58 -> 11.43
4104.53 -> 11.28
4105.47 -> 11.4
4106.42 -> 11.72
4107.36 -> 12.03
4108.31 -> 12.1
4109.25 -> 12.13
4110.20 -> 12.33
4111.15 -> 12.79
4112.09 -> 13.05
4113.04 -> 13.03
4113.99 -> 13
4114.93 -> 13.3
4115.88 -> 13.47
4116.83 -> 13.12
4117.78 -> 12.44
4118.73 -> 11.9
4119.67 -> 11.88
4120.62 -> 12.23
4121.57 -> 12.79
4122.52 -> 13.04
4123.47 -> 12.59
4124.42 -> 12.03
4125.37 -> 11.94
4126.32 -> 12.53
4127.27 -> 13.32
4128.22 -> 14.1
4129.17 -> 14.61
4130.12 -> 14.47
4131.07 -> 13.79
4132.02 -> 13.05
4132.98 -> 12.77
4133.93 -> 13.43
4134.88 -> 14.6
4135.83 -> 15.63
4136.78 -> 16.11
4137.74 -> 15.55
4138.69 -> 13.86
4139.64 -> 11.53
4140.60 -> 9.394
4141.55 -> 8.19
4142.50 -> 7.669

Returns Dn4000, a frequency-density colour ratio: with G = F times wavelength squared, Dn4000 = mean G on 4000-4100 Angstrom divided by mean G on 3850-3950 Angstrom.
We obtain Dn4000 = 1.7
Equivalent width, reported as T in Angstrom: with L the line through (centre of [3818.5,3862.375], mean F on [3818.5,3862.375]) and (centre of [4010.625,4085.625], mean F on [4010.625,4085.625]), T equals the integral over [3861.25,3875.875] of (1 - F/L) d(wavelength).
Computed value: -1.9 Angstrom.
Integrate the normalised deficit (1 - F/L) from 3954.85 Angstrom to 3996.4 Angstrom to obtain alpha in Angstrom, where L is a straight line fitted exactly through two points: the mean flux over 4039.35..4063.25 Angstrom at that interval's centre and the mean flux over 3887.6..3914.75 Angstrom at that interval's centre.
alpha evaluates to 9.1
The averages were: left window 9.92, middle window 8.96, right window 12.9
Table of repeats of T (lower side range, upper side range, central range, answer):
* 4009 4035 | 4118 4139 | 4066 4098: -1.0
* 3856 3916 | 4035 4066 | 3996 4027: -3.1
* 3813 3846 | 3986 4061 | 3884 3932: -0.6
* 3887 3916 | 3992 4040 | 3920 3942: 8.2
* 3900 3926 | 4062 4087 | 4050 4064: 0.1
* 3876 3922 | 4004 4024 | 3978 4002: 1.9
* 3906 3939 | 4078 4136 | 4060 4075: -1.0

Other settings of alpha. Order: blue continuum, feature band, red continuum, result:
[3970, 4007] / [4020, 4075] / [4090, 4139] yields -4.3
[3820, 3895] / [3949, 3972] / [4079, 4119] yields 5.6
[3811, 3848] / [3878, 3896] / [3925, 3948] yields -4.1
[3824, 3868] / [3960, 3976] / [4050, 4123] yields 6.6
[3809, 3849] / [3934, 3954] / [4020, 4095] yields 5.9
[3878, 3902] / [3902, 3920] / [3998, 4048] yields -2.0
